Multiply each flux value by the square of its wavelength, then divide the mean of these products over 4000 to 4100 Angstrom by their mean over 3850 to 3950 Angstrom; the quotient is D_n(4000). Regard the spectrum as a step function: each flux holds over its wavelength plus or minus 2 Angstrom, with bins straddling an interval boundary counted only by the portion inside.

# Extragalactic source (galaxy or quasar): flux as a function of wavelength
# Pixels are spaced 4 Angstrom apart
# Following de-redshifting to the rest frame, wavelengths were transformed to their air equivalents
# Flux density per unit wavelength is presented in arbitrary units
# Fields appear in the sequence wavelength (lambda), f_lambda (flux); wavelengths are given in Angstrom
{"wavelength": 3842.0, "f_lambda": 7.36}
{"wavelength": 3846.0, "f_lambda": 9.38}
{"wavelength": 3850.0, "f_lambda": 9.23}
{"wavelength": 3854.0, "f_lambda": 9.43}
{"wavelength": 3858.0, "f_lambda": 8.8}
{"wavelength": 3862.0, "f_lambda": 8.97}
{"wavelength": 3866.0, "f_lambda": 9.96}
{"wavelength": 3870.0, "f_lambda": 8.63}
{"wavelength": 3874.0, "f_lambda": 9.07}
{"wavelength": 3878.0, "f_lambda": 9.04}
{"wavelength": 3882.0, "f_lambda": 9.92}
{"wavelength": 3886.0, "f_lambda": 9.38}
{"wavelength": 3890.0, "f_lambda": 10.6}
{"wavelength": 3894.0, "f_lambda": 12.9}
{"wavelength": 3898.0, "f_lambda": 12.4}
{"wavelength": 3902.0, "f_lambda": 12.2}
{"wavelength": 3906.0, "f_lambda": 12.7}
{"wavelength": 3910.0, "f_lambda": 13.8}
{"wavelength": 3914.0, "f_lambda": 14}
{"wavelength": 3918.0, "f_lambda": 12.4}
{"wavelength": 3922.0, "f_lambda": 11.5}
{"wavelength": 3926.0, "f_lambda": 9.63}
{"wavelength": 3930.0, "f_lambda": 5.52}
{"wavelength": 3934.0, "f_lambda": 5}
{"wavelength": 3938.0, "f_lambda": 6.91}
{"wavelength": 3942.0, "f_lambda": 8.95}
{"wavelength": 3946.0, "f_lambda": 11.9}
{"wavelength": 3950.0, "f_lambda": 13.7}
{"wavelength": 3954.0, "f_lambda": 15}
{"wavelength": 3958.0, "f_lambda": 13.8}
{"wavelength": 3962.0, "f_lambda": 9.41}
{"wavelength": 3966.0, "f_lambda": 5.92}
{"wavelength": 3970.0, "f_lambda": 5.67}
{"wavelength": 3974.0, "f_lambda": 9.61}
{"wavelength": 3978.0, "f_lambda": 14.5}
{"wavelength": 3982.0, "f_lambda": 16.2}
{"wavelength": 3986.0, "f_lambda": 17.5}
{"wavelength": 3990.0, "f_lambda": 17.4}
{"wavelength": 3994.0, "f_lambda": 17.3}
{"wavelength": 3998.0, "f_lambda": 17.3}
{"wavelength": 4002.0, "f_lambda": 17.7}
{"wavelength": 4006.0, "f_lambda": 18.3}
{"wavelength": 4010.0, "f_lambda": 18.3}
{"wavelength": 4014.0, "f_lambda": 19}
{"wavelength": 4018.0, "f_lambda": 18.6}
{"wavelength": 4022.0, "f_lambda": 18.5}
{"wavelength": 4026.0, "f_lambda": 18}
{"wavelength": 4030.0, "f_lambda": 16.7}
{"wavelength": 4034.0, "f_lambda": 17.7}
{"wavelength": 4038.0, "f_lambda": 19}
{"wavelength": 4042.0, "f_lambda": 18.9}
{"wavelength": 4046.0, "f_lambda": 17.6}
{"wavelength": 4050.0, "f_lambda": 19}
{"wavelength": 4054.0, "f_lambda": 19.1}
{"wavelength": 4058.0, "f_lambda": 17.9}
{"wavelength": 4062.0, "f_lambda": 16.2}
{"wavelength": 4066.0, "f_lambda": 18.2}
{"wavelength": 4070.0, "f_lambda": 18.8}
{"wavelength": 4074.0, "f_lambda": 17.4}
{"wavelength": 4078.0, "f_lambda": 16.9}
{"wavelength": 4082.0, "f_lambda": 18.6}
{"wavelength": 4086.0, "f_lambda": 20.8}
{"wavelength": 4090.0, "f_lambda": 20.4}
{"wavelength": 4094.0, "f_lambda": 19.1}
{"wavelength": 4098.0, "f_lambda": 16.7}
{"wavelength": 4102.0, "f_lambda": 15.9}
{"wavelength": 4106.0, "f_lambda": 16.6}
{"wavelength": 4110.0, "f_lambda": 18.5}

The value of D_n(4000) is 1.9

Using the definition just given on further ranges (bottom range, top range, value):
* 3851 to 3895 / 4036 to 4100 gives 2.11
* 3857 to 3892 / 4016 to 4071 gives 2.10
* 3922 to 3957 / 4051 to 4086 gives 1.96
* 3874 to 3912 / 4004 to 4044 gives 1.73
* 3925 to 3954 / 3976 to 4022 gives 1.96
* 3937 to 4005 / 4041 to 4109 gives 1.46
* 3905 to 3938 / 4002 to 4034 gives 1.85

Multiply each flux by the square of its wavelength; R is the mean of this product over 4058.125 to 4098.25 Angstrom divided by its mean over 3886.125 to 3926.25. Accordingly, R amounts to 1.6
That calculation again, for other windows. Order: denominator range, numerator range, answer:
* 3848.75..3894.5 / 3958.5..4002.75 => 1.48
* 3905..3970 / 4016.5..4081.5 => 1.83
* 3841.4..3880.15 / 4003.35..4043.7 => 2.19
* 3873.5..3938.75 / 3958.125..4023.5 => 1.50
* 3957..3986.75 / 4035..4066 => 1.68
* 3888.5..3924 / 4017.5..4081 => 1.55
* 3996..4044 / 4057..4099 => 1.04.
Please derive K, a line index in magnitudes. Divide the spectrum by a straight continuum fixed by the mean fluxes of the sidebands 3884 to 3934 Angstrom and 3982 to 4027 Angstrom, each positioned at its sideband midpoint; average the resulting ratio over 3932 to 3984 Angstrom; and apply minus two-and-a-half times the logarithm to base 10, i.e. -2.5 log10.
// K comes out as 0.36 mag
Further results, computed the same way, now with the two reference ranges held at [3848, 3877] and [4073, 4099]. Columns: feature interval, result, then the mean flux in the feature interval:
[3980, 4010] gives -0.18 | 17.4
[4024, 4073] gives -0.06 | 18.1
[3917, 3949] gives 0.32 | 9.02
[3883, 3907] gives -0.10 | 11.6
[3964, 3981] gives 0.43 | 9.35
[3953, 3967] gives 0.19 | 11.1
